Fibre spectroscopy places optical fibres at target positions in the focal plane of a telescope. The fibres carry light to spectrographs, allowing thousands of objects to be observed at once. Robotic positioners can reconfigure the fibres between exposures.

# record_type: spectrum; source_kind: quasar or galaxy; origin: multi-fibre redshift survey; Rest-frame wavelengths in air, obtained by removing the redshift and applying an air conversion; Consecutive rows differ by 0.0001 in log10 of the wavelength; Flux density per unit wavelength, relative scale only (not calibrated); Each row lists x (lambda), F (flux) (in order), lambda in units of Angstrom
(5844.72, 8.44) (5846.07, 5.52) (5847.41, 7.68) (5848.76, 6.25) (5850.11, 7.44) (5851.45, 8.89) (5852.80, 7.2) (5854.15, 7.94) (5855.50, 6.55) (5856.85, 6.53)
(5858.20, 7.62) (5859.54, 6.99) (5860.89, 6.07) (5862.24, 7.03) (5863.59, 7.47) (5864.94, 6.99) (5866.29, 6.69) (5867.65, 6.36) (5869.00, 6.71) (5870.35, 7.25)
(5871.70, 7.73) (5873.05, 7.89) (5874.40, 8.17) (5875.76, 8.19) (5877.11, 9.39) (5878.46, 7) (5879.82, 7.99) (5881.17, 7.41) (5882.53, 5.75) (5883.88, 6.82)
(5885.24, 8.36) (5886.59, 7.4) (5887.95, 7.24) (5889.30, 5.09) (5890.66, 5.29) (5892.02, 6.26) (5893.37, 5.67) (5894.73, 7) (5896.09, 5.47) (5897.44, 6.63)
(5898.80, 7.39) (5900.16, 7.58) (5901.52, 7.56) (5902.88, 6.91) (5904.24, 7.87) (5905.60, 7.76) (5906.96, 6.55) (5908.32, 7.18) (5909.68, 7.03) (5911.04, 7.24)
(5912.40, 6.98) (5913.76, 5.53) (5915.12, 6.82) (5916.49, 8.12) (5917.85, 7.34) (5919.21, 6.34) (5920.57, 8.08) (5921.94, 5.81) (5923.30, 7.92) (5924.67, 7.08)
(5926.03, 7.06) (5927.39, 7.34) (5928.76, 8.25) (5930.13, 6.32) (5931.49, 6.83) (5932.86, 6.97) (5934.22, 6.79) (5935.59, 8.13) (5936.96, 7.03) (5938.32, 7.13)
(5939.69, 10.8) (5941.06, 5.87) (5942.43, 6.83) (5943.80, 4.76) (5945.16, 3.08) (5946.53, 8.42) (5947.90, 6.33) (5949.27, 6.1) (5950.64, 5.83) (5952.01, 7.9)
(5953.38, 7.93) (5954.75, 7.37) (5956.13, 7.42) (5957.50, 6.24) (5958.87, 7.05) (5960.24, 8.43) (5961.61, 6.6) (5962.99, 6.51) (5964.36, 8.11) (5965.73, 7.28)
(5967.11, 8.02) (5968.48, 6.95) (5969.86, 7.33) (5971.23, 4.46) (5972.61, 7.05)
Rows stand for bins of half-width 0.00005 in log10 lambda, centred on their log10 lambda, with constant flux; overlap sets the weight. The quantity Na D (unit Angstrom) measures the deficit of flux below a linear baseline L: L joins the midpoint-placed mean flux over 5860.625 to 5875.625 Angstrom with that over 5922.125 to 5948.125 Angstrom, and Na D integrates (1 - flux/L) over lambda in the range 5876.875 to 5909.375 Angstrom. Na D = 0.7 Angstrom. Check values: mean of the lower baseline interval 7.19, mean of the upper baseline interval 6.99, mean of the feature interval 6.95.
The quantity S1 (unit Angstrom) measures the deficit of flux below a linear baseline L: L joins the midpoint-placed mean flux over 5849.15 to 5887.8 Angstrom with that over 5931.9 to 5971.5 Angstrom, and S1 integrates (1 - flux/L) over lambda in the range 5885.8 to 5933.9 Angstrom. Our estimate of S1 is 1.6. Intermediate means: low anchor 7.34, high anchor 6.98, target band 6.92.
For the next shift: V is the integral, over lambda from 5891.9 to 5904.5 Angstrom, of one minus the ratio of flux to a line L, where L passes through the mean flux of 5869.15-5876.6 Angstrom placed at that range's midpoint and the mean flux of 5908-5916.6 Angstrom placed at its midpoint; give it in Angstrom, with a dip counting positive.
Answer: 0.7 Angstrom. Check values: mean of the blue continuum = 7.8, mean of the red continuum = 6.9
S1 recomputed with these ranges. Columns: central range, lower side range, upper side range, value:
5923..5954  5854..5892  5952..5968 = 1.4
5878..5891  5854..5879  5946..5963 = 0.7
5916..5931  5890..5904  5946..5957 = -0.8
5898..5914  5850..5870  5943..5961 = -0.7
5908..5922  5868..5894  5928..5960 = 0.1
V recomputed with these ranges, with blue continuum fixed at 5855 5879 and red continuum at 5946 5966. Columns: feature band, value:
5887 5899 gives 1.7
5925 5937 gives 0.0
